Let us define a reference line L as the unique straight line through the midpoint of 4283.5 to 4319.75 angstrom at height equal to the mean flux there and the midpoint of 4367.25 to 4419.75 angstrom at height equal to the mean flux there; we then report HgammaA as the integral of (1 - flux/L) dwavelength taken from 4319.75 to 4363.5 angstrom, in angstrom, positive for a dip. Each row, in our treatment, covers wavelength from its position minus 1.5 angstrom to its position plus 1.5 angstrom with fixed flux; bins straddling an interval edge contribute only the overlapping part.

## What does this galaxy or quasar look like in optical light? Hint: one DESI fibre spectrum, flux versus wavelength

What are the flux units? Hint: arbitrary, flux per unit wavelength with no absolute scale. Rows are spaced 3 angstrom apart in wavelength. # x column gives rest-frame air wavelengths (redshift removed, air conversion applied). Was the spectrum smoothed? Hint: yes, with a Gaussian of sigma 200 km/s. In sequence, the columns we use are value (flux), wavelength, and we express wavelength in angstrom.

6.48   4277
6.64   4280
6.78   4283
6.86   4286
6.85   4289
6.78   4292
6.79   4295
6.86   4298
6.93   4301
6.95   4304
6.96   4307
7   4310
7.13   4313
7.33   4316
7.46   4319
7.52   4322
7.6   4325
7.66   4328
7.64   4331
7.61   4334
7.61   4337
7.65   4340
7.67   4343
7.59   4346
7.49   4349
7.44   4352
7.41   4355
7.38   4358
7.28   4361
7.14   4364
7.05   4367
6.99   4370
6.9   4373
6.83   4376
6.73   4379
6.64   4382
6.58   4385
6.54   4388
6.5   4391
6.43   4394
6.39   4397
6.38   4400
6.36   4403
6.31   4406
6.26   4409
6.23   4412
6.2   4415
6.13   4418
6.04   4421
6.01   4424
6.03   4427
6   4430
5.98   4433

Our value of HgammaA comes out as -4.9 angstrom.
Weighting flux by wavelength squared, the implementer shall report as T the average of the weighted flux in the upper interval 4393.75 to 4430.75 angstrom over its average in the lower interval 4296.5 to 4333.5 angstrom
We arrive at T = 0.89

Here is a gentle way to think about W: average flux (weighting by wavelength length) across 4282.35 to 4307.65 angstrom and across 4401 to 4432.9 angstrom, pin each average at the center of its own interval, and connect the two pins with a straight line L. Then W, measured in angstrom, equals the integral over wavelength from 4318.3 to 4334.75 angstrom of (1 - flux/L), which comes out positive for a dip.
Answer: -2.2 angstrom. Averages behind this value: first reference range 6.86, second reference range 6.15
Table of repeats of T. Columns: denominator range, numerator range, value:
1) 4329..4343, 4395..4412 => 0.86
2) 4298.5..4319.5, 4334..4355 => 1.09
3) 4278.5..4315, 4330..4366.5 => 1.11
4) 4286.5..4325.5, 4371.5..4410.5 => 0.96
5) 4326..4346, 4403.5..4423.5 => 0.84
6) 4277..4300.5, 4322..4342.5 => 1.15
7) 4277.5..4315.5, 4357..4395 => 1.03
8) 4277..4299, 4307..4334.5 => 1.11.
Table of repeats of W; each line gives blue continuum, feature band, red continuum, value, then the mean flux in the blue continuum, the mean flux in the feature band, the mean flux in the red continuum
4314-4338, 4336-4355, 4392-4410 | -0.9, 7.54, 7.56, 6.36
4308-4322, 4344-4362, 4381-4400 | -1.5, 7.25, 7.44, 6.5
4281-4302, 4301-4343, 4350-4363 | -1.8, 6.83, 7.39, 7.37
